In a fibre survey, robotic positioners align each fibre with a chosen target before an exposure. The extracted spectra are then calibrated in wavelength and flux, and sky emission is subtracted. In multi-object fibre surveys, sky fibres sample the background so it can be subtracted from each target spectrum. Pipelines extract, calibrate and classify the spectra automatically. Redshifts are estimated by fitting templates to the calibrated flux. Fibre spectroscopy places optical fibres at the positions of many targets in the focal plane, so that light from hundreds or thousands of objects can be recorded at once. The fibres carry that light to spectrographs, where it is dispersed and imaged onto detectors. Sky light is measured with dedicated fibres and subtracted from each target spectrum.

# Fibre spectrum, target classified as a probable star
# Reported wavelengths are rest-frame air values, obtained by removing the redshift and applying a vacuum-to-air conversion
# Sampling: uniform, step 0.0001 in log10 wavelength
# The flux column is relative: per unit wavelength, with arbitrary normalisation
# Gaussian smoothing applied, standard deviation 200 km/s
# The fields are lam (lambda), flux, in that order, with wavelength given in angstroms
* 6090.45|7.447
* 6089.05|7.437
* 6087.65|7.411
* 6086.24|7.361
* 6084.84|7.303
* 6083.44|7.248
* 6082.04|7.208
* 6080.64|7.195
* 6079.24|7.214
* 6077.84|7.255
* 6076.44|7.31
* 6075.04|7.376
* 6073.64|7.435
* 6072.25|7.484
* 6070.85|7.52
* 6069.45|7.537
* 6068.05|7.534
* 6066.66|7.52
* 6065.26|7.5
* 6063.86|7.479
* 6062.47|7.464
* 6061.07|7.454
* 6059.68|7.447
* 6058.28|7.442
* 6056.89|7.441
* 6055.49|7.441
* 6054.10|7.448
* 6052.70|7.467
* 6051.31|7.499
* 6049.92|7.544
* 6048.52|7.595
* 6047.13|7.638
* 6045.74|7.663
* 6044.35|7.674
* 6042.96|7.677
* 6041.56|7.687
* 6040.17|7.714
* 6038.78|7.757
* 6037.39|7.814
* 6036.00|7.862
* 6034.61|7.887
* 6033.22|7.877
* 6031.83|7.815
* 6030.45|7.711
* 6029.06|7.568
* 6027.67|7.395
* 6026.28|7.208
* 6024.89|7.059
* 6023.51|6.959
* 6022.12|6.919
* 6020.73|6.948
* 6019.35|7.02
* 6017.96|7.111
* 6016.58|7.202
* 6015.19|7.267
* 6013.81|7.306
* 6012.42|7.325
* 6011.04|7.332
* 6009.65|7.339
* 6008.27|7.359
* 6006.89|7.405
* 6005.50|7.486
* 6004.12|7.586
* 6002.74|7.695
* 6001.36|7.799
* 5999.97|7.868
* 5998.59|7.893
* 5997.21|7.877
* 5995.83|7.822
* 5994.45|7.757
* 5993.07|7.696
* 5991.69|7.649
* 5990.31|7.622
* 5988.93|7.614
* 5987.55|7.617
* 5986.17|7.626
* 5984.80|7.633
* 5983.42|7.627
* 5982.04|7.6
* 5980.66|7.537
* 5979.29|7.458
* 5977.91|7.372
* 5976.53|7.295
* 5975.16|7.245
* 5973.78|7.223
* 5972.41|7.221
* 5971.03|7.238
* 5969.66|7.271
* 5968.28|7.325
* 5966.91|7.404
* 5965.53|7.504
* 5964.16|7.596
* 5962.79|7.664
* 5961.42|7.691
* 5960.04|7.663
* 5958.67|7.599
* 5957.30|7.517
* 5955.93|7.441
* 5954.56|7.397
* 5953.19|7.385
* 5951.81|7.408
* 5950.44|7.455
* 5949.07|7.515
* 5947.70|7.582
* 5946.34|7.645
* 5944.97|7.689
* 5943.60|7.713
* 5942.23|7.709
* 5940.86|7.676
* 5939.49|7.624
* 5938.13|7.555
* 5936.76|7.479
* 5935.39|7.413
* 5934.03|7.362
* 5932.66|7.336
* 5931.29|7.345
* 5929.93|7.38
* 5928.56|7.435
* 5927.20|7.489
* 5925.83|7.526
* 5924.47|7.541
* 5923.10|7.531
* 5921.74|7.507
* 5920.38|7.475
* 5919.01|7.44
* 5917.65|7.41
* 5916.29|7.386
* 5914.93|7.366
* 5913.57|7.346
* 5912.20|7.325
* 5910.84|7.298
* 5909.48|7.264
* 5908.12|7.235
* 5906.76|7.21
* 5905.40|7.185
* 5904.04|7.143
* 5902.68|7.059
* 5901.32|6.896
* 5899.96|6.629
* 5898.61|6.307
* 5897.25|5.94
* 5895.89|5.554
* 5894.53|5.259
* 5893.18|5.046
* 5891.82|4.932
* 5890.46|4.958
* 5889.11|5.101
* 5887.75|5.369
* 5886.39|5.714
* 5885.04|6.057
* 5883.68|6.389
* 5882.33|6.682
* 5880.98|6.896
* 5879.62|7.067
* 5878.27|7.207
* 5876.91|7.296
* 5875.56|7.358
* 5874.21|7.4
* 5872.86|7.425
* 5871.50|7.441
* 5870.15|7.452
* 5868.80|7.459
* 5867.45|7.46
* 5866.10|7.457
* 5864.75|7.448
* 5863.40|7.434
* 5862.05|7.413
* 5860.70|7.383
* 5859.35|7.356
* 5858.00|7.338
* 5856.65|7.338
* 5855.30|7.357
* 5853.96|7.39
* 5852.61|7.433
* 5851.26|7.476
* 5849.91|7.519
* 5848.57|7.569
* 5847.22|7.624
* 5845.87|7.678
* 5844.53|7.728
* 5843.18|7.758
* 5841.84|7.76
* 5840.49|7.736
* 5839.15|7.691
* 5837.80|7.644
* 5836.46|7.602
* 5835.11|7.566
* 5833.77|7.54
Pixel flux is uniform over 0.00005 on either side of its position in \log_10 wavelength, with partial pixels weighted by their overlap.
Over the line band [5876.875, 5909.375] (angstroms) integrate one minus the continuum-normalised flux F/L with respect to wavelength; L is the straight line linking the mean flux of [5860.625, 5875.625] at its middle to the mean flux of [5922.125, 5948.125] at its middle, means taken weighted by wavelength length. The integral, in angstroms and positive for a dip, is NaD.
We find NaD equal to 5.1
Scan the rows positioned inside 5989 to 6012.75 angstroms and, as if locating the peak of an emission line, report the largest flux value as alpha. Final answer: 7.893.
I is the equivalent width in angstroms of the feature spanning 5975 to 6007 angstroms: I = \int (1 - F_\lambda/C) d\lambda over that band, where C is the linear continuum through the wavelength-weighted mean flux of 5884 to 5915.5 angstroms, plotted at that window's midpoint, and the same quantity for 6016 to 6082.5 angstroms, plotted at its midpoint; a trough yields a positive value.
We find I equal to -2.7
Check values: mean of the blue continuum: 6.35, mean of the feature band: 7.63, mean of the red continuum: 7.46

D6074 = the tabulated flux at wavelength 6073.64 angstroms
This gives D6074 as 7.435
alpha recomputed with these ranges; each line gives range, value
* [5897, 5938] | 7.541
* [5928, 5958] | 7.713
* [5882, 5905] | 7.143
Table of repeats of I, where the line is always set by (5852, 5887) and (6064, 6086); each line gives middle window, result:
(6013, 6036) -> 0.0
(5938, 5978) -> -1.2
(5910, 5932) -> -0.6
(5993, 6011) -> -0.8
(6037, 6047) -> -0.5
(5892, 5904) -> 1.9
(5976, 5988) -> -0.4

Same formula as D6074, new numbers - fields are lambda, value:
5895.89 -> 5.554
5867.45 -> 7.46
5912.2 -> 7.325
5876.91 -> 7.296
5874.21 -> 7.4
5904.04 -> 7.143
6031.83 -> 7.815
